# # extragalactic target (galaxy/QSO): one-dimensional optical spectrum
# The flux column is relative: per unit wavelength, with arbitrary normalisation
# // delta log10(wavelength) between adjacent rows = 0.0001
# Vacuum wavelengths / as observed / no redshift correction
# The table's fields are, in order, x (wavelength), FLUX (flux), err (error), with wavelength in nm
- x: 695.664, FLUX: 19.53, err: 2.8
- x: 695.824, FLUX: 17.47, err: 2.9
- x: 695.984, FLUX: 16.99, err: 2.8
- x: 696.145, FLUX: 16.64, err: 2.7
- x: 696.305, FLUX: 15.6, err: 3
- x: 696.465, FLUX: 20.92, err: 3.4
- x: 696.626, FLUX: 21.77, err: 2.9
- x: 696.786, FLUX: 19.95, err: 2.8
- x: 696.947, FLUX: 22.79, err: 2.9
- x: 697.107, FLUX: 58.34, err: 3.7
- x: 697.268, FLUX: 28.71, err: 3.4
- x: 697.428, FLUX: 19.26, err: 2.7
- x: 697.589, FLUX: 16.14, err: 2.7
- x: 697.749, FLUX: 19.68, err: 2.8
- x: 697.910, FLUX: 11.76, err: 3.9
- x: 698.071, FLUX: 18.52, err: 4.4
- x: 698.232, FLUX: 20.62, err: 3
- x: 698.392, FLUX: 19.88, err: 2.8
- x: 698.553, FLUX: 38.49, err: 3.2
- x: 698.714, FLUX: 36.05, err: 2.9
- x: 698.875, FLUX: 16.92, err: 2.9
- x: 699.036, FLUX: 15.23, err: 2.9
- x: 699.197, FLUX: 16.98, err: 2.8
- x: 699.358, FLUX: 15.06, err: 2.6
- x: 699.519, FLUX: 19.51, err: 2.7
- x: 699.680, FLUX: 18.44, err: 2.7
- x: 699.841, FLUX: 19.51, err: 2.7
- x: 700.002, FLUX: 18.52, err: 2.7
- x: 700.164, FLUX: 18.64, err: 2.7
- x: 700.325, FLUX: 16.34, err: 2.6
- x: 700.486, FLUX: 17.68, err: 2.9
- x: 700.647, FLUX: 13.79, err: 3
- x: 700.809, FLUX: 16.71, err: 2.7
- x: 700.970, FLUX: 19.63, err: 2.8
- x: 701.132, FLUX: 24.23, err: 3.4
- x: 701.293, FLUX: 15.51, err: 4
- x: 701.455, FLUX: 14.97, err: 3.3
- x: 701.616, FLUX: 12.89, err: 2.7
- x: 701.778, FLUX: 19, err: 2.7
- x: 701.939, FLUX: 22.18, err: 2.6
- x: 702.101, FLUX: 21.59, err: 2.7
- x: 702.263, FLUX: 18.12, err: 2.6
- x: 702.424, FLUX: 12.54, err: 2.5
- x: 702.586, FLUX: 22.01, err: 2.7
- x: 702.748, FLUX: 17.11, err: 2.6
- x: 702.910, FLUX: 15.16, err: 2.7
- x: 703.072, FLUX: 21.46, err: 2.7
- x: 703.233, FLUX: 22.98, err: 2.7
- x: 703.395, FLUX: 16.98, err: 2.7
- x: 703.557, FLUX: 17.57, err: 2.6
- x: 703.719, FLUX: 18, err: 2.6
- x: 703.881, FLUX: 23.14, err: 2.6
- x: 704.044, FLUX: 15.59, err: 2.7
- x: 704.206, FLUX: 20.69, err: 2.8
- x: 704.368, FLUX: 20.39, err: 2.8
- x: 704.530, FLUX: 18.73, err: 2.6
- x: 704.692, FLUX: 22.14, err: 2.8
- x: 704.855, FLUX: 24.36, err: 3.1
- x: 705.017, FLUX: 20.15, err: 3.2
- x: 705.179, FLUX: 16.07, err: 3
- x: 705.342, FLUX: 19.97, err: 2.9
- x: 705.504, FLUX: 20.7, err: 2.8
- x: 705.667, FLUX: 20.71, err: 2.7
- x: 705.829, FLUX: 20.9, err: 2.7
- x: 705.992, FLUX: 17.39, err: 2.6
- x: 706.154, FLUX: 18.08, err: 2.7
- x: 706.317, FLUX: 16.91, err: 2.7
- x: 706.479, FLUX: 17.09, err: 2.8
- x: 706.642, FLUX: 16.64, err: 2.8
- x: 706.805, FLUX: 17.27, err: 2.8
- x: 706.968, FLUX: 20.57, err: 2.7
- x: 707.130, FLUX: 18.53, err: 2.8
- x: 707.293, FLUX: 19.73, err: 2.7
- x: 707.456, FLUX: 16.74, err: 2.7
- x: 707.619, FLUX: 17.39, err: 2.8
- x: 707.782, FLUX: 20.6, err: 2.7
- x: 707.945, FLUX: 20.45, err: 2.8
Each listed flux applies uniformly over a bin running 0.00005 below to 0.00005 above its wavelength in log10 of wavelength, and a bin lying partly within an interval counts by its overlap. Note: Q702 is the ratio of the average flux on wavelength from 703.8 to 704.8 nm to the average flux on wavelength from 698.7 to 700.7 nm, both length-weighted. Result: 1.1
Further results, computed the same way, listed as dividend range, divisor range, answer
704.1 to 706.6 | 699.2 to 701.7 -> 1.12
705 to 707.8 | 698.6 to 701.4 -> 0.98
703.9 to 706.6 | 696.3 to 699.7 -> 0.86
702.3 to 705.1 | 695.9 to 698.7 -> 0.84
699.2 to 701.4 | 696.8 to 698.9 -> 0.71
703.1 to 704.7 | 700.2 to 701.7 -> 1.16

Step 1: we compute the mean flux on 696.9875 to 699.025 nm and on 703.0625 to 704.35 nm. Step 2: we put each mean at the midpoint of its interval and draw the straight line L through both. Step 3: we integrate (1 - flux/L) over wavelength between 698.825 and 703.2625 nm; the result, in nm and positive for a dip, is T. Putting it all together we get 0.82 nm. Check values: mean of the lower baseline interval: 25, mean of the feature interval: 17.9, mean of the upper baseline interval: 19.5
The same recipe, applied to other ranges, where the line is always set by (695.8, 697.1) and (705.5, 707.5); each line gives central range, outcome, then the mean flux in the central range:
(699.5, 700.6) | 0.12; 18.2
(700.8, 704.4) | 0.17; 18.6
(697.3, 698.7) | -0.05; 21.6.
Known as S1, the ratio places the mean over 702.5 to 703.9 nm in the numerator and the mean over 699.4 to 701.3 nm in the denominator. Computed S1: 1.05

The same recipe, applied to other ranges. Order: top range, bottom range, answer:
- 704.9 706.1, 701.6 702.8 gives 1.06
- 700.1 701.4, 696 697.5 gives 0.72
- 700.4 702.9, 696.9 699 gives 0.71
